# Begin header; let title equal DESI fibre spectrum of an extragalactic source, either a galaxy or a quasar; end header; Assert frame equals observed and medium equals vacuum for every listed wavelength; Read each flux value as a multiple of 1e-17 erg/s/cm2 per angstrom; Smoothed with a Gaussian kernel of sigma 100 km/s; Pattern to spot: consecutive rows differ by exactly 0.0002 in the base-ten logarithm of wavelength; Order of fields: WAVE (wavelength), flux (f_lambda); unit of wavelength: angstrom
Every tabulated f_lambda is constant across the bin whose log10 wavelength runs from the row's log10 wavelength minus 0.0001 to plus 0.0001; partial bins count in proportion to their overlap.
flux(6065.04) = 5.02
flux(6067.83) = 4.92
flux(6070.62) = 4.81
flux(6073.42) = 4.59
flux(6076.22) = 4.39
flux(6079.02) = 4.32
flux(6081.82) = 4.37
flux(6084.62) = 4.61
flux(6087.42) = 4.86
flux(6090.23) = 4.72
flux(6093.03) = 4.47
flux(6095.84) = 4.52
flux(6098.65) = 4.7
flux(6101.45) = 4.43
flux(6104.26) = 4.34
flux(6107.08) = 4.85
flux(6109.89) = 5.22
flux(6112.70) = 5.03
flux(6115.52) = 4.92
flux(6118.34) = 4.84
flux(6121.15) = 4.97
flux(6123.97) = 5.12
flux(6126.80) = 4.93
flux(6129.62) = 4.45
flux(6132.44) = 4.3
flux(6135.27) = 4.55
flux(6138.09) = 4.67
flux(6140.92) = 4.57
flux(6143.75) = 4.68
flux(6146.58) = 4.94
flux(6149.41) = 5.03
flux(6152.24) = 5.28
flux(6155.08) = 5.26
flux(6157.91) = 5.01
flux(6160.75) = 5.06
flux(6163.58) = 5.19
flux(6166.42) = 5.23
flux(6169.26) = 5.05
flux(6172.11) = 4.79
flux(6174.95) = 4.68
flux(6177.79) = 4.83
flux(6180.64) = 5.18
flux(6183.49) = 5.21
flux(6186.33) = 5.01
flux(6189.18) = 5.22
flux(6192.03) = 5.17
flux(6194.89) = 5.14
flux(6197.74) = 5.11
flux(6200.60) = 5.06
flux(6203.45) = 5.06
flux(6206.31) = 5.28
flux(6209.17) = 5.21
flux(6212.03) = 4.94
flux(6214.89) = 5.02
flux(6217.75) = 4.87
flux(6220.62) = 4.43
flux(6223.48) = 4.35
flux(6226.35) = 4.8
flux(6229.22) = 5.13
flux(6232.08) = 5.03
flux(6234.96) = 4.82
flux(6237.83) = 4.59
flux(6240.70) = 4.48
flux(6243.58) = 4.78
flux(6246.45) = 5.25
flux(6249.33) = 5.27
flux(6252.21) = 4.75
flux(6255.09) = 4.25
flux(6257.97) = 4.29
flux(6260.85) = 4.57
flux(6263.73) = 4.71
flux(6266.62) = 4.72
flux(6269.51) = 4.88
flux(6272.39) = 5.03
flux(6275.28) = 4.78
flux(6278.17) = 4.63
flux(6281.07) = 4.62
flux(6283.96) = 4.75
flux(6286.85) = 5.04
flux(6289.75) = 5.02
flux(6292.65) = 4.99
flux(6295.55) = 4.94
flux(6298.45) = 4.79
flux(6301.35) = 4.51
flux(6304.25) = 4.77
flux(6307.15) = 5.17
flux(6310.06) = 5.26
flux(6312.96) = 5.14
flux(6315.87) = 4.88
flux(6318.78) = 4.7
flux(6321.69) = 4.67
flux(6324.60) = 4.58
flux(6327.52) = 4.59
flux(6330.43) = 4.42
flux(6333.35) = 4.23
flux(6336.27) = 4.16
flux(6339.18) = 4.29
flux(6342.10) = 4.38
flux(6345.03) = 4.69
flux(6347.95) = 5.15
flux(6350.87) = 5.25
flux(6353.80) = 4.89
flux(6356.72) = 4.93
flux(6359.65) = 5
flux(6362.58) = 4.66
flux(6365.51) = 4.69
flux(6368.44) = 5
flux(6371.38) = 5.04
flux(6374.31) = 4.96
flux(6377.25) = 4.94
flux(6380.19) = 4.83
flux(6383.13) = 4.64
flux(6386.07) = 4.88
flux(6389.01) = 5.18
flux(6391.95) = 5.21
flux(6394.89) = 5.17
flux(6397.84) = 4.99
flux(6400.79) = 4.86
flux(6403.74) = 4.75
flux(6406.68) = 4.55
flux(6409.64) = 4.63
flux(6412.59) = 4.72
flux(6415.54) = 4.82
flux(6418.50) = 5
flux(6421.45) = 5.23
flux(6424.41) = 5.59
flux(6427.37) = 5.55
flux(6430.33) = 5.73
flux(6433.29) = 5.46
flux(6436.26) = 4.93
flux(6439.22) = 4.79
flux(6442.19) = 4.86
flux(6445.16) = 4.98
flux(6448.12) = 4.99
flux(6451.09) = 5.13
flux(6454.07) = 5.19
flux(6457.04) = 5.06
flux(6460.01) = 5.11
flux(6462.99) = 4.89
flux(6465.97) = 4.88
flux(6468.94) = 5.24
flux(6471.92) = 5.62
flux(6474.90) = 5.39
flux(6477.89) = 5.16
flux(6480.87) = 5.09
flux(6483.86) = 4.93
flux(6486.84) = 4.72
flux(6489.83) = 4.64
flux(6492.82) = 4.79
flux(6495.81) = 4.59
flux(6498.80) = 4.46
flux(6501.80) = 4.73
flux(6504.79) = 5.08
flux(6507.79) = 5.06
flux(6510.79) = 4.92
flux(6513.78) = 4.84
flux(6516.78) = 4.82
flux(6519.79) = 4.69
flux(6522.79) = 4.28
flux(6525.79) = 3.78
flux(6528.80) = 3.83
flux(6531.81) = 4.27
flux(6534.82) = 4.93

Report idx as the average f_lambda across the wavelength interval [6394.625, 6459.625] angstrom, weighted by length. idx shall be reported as 5.04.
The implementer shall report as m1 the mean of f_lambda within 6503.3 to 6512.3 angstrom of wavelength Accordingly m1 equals 5.02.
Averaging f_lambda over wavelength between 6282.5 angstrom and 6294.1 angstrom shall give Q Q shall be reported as 4.95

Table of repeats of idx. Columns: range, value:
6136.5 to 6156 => 4.91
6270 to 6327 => 4.85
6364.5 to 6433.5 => 5.01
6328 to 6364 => 4.67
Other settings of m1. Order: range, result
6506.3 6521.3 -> 4.87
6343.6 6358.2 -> 4.98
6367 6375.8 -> 5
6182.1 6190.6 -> 5.15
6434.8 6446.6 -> 4.89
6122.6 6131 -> 4.83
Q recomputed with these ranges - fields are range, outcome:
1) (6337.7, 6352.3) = 4.75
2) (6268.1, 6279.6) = 4.83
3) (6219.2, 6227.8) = 4.53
